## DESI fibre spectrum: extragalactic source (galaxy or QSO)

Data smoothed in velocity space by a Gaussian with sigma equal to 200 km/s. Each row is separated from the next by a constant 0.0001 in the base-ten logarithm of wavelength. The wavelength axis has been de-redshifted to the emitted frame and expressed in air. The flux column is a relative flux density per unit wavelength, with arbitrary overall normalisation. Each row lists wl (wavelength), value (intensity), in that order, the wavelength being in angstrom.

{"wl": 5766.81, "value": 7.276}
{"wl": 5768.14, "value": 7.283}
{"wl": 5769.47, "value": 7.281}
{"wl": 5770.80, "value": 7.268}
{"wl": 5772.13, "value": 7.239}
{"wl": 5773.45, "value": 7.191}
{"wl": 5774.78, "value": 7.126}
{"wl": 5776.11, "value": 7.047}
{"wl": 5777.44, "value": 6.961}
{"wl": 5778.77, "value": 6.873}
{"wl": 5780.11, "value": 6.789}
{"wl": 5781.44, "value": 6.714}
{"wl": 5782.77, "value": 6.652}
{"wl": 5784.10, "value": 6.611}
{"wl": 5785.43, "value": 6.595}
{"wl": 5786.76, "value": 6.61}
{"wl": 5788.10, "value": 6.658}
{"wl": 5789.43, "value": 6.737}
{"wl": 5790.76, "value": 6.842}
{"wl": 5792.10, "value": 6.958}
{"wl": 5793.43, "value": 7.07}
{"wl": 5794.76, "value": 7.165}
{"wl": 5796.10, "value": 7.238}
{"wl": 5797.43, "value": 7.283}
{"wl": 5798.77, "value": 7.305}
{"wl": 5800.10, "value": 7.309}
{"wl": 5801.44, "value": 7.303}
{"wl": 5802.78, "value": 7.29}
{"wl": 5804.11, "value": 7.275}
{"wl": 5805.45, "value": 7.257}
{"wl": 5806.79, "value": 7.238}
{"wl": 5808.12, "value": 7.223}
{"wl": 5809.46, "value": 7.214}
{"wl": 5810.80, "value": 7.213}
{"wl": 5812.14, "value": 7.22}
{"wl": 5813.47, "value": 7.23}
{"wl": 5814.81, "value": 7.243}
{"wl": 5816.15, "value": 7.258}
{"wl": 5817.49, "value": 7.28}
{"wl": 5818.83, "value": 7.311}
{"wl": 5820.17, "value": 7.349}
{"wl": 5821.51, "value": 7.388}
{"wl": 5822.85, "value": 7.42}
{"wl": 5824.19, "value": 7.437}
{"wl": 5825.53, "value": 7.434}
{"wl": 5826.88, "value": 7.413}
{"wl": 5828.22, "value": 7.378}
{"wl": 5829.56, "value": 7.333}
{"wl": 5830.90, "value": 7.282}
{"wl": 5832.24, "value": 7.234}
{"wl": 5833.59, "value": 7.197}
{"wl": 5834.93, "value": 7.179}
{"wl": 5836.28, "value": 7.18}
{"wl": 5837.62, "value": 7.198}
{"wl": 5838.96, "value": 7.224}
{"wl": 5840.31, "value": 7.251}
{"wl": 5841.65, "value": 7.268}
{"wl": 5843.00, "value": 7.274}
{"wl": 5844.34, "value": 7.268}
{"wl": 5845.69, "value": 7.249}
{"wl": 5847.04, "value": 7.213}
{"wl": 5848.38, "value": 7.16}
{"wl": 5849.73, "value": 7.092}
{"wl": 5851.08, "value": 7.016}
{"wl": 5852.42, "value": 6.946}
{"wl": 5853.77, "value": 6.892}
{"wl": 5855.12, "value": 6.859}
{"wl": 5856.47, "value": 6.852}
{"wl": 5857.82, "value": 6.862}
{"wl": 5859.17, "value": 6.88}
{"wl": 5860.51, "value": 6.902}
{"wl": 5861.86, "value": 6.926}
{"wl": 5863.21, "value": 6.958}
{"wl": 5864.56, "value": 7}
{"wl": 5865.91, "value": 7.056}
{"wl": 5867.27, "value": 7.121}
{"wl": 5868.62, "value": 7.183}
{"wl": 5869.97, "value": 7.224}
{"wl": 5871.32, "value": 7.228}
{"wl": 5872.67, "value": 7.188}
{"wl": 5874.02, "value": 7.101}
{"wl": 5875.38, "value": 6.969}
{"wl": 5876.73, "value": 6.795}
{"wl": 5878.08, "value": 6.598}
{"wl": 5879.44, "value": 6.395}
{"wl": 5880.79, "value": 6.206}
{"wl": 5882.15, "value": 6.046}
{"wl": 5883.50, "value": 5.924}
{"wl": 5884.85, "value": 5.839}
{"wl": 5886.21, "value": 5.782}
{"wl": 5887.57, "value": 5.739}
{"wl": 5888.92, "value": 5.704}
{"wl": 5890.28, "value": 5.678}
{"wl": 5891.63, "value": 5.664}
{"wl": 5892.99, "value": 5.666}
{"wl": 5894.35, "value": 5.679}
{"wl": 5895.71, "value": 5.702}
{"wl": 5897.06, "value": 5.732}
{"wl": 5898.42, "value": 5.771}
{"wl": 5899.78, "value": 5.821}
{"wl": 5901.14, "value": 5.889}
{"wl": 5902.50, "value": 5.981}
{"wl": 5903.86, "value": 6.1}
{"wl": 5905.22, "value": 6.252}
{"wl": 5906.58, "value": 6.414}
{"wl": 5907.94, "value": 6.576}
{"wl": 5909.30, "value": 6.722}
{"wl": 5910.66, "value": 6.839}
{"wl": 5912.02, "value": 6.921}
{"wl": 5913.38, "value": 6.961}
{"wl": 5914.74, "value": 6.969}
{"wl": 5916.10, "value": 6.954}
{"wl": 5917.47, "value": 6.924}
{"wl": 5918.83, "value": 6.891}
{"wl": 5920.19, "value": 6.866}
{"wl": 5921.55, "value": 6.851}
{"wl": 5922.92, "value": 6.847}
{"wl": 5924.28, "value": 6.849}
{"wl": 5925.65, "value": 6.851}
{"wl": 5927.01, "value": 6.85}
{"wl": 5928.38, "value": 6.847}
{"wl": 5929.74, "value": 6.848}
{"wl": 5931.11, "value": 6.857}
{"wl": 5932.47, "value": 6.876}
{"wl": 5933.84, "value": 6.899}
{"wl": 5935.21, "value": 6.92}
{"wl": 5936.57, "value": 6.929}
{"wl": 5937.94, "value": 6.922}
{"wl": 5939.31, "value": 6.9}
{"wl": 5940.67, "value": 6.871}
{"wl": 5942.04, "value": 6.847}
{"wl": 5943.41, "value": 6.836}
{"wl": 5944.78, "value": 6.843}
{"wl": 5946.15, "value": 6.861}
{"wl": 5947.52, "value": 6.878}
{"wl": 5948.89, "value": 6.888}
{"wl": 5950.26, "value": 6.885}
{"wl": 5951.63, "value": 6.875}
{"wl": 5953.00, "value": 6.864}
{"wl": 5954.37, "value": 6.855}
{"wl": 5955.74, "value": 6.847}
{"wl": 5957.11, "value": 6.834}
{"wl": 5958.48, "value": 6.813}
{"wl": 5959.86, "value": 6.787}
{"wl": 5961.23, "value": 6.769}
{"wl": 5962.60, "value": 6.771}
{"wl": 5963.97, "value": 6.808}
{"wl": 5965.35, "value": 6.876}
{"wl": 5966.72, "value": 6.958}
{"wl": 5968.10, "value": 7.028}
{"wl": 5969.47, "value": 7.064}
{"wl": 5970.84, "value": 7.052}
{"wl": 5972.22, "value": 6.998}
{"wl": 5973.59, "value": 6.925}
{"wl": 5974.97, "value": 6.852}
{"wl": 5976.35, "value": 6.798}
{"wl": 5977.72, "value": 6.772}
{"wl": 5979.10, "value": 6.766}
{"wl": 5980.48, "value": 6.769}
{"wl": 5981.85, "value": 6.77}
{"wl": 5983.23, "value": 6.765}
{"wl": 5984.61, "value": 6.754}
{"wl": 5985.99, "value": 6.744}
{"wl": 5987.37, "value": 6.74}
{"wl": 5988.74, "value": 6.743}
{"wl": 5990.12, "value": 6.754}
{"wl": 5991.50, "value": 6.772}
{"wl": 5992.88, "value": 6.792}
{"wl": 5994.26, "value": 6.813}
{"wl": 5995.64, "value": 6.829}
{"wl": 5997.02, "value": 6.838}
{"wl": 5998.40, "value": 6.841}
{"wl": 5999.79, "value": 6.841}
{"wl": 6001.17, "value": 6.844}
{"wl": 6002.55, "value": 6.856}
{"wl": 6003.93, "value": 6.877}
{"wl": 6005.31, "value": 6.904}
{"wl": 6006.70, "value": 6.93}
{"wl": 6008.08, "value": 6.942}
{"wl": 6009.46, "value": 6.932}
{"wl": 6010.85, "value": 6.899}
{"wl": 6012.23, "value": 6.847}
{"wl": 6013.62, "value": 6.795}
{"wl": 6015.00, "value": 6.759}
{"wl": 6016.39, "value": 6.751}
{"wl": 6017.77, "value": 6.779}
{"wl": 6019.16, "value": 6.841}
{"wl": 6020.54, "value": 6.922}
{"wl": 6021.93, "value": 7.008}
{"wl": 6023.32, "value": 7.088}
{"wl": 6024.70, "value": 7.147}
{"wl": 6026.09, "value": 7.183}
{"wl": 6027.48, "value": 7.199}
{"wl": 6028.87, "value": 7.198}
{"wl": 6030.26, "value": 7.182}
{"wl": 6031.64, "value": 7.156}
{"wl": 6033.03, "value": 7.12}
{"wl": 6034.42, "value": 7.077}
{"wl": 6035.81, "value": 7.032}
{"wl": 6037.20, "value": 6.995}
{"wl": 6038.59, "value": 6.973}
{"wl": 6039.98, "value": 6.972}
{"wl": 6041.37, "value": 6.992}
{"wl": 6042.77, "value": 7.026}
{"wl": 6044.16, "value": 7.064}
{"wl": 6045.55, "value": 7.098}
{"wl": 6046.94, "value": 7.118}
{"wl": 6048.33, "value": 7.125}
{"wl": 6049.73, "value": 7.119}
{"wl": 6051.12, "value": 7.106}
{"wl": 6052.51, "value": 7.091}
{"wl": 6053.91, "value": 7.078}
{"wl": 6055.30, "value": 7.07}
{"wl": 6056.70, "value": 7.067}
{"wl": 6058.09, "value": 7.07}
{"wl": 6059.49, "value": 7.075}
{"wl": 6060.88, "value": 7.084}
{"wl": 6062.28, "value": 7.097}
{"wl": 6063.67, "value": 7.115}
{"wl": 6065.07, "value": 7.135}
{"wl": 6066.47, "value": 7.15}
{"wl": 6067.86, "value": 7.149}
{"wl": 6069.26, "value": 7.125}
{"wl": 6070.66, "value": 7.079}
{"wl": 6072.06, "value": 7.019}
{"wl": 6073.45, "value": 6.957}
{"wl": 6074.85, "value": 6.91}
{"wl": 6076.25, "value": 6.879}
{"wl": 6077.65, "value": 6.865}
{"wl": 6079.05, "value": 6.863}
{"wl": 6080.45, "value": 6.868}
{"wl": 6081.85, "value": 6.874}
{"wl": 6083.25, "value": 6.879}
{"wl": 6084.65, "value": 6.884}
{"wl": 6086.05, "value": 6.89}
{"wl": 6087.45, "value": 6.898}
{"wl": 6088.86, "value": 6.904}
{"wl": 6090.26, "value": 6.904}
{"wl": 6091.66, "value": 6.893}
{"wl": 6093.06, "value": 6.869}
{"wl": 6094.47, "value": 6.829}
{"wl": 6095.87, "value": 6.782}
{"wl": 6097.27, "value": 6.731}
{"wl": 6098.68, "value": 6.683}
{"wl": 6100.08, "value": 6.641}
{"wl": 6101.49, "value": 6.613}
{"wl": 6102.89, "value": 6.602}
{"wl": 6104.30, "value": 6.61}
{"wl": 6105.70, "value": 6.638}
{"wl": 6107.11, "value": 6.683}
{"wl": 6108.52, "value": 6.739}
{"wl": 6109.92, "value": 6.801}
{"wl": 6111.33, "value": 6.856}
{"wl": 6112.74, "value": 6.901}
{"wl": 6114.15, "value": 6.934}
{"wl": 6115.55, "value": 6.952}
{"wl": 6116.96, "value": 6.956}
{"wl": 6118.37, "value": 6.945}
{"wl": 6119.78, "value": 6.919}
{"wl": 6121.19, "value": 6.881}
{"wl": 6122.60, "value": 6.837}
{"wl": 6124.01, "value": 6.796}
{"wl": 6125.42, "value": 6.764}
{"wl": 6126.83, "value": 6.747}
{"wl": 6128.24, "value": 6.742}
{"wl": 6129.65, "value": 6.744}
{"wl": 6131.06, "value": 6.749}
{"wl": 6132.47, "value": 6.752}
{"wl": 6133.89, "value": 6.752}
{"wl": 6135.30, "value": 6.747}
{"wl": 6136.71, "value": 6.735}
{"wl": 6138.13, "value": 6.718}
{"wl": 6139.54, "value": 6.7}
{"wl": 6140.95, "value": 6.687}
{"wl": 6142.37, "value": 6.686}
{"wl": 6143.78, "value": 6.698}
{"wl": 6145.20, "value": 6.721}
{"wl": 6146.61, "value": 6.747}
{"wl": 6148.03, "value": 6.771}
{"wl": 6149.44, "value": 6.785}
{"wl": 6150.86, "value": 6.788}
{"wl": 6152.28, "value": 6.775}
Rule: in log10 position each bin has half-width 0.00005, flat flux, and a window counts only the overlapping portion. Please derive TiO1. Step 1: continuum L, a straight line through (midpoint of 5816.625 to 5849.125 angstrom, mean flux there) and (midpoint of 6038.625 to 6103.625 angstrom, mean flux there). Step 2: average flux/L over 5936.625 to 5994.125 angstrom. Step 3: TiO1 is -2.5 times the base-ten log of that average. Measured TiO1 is 0.04 mag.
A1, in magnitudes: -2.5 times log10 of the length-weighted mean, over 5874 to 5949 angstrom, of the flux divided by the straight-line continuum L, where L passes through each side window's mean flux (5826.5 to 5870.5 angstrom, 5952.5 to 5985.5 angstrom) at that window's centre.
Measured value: 0.08 mag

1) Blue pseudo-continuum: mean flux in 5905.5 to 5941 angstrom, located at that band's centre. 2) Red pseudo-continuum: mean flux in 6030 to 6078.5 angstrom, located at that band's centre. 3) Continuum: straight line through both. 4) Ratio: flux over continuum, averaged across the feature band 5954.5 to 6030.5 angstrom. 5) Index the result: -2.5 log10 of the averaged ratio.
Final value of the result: 0.013 mag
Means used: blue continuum 6.85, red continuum 7.06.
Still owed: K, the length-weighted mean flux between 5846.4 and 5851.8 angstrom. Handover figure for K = 7.13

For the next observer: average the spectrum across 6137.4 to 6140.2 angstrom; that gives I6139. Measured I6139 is 6.7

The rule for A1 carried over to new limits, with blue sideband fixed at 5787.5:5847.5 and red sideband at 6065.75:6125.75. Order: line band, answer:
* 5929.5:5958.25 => 0.029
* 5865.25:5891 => 0.102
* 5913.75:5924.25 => 0.030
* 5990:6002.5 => 0.028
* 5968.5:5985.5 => 0.025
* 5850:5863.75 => 0.040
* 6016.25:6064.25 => -0.020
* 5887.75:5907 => 0.214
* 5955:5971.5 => 0.023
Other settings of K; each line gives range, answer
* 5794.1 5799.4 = 7.24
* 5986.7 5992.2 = 6.76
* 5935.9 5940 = 6.92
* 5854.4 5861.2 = 6.87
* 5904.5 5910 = 6.49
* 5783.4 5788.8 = 6.62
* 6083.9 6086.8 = 6.9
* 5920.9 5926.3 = 6.84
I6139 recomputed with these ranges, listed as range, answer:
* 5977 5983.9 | 6.77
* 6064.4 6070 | 7.14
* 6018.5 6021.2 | 6.9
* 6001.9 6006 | 6.89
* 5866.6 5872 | 7.2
